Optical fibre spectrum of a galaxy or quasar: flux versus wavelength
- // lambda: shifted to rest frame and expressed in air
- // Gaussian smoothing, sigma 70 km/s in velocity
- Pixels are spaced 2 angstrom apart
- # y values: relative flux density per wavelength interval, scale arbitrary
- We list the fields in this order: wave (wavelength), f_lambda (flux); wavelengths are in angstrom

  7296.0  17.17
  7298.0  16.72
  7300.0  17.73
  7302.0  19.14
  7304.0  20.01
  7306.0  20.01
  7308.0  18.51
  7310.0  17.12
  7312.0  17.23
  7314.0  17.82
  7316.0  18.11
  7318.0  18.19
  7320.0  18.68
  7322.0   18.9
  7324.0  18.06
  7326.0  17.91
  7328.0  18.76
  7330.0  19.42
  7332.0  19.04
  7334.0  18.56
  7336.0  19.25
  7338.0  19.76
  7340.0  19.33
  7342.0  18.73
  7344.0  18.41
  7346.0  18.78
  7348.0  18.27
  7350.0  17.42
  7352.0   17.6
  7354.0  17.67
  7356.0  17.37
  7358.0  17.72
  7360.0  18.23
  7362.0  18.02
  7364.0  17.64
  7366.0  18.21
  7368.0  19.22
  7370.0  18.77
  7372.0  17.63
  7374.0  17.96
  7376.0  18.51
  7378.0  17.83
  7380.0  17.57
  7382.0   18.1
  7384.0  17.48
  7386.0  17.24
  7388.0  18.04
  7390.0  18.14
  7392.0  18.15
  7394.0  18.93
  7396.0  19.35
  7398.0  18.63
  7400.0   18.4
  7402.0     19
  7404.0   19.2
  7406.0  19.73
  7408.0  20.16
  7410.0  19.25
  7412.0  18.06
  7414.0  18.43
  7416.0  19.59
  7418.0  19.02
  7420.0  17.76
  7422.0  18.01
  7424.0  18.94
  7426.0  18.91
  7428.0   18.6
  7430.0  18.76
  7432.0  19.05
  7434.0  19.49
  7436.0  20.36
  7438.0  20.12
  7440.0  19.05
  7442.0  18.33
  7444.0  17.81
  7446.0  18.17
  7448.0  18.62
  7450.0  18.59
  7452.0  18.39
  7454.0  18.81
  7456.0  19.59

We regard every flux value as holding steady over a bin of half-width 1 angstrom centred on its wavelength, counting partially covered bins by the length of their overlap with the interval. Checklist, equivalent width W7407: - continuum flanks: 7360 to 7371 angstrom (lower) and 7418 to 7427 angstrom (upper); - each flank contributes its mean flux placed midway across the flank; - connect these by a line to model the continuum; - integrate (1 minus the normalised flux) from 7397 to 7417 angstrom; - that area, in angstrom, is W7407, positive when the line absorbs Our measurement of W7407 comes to -0.7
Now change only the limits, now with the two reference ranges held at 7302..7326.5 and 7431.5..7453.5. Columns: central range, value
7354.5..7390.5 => 1.3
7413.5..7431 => 0.1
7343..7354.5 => 0.3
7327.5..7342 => -0.5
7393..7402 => -0.1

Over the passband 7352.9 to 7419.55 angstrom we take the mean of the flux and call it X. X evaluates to 18.4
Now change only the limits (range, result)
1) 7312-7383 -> 18.3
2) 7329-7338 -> 19.1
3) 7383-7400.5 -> 18.3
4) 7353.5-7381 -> 18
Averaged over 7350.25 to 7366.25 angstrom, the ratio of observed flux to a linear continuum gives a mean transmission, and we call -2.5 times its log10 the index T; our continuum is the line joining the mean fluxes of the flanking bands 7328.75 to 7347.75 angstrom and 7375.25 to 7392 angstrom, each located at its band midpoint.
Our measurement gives 0.04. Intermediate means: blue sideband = 19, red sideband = 17.9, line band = 17.8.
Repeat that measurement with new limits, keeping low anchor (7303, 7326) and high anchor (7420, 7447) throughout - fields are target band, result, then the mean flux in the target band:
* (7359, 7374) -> 0.02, 18.2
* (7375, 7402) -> 0.03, 18.2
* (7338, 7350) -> -0.01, 18.7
